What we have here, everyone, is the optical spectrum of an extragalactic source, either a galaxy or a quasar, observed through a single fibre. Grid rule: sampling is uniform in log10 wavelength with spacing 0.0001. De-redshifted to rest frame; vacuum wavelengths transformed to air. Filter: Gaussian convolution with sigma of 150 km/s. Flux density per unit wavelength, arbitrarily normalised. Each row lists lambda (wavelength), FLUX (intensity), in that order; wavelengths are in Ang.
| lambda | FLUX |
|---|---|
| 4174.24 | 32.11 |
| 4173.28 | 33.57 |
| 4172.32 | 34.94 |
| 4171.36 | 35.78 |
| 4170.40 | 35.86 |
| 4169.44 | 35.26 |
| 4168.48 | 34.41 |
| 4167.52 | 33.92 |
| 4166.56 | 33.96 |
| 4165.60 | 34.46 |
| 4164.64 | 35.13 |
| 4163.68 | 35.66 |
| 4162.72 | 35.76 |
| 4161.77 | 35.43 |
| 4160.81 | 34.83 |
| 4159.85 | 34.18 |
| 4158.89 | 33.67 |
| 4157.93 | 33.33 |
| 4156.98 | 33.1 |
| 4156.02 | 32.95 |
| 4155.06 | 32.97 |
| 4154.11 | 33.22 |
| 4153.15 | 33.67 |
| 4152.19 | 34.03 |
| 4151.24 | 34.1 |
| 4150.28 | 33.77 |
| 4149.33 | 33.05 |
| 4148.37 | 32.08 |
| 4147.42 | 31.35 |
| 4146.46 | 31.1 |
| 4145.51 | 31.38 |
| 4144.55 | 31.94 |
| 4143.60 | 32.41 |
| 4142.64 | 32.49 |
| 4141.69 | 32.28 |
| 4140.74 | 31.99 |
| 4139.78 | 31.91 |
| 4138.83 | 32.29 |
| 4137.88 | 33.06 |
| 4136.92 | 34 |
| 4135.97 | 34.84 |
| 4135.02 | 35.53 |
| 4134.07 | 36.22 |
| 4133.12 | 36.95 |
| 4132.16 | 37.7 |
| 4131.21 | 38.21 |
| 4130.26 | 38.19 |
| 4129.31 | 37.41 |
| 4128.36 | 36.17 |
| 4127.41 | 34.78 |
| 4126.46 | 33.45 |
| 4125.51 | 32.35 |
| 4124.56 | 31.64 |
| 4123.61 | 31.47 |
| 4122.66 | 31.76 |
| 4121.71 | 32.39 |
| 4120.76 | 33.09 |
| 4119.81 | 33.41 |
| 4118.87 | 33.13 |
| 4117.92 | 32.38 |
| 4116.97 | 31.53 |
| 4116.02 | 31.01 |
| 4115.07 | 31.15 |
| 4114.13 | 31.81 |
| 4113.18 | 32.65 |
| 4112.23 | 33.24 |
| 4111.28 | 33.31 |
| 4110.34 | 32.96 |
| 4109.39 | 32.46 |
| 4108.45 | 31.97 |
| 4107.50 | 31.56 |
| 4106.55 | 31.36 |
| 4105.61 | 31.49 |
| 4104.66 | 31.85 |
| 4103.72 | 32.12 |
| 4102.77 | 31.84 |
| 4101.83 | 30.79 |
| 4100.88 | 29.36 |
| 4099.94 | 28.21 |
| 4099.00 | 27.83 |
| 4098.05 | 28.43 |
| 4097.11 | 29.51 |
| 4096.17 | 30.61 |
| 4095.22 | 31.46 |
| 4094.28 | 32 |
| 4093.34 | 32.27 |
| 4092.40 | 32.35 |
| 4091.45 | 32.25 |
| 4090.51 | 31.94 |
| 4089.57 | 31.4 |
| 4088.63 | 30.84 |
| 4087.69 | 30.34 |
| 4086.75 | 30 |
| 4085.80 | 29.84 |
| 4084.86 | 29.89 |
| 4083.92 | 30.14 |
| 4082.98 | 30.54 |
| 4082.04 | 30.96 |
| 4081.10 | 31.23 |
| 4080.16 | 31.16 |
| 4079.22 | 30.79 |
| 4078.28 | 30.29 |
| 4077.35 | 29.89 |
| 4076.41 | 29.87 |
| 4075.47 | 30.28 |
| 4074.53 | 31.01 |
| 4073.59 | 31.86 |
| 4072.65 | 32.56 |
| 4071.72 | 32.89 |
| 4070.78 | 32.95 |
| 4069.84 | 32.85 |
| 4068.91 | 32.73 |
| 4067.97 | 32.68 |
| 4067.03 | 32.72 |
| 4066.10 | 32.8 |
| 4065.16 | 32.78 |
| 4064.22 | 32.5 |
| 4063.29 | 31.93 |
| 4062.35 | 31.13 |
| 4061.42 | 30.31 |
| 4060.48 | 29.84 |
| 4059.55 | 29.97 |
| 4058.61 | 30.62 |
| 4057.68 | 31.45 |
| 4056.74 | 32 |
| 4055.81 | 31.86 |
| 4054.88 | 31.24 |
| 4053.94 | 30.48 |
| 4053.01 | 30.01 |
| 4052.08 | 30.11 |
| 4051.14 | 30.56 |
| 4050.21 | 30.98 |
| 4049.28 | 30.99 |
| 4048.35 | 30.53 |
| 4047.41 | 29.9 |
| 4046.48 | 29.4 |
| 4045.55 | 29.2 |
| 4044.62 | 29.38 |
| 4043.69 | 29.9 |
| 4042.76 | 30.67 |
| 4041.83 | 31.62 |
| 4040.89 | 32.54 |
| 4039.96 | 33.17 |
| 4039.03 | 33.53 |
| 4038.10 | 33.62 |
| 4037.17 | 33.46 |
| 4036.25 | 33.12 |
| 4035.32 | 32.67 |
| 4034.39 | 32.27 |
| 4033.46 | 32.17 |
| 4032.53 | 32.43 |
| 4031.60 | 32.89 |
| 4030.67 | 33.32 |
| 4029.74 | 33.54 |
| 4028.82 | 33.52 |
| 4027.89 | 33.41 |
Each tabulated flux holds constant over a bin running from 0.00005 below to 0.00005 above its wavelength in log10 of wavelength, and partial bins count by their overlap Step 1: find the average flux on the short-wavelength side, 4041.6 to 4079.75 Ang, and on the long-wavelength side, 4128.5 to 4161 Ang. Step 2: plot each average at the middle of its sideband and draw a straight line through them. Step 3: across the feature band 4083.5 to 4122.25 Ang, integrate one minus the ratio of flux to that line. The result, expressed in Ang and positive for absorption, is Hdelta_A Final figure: 1.3 Ang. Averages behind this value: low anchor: 31.1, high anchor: 33.8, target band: 31.4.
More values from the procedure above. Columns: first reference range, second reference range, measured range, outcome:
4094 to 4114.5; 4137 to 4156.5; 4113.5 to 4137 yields -1.5 Ang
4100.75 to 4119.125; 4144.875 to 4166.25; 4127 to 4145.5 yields -1.0 Ang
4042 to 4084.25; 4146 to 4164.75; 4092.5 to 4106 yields 0.6 Ang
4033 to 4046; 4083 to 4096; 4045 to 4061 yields 0.6 Ang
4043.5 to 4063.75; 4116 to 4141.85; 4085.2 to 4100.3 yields 0.8 Ang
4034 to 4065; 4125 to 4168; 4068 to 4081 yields 0.2 Ang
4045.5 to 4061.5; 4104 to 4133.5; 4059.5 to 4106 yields 1.0 Ang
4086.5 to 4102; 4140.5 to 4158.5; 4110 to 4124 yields -0.4 Ang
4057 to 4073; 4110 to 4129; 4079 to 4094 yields 0.6 Ang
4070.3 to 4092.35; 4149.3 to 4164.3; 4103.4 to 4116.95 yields 0.0 Ang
